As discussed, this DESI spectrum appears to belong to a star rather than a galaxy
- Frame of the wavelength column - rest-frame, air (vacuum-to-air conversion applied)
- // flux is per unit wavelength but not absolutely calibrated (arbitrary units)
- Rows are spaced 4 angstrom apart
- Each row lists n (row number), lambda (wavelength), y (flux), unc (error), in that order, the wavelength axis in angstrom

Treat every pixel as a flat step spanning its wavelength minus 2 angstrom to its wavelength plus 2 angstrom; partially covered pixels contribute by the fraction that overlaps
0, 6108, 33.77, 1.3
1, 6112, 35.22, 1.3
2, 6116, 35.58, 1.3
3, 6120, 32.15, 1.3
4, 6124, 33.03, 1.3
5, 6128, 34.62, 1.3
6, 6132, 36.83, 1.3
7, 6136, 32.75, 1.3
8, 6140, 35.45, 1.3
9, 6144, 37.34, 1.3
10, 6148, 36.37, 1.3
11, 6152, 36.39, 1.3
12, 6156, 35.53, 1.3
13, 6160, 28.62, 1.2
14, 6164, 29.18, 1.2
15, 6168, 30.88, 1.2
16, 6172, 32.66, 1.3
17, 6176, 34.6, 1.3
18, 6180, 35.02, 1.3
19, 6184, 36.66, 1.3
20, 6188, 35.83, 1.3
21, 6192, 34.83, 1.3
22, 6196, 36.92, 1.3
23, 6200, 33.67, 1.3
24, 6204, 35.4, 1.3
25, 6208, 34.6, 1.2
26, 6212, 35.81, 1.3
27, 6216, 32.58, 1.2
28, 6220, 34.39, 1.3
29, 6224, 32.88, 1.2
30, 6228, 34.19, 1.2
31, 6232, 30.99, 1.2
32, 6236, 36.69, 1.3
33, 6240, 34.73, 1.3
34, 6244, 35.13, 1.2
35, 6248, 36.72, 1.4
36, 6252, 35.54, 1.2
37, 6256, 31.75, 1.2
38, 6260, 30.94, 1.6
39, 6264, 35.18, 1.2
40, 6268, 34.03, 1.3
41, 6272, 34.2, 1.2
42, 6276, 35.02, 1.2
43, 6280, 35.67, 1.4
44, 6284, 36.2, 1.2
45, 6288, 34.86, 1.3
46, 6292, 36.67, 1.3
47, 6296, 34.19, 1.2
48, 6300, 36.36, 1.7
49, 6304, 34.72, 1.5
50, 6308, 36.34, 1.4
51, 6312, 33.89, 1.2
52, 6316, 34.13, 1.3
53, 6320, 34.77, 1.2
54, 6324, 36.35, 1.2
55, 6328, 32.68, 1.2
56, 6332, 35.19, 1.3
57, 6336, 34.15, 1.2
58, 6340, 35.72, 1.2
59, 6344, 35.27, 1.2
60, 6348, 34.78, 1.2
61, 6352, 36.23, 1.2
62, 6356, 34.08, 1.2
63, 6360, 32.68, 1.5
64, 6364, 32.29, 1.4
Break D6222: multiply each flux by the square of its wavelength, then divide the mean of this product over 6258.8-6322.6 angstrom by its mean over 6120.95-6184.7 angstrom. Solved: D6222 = 1.1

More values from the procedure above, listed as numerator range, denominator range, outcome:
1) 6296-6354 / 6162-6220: 1.07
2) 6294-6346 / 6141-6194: 1.07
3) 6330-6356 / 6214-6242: 1.08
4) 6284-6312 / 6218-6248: 1.05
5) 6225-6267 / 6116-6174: 1.05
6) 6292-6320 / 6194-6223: 1.04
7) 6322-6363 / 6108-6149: 1.07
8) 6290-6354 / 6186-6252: 1.04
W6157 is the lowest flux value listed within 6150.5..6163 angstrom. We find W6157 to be 28.62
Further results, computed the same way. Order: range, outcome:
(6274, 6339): 32.68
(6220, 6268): 30.94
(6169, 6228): 32.58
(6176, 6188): 34.6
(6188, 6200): 33.67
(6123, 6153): 32.75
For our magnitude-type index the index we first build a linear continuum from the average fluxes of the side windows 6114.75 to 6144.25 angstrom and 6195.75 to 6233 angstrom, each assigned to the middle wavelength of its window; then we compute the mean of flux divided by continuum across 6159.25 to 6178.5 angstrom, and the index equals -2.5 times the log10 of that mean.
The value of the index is 0.10 mag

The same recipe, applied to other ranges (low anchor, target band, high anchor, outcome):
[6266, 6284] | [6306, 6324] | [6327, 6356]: 0.00 mag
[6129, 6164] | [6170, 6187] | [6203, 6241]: -0.01 mag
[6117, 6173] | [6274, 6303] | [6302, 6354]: -0.03 mag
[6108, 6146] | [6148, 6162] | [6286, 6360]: 0.03 mag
